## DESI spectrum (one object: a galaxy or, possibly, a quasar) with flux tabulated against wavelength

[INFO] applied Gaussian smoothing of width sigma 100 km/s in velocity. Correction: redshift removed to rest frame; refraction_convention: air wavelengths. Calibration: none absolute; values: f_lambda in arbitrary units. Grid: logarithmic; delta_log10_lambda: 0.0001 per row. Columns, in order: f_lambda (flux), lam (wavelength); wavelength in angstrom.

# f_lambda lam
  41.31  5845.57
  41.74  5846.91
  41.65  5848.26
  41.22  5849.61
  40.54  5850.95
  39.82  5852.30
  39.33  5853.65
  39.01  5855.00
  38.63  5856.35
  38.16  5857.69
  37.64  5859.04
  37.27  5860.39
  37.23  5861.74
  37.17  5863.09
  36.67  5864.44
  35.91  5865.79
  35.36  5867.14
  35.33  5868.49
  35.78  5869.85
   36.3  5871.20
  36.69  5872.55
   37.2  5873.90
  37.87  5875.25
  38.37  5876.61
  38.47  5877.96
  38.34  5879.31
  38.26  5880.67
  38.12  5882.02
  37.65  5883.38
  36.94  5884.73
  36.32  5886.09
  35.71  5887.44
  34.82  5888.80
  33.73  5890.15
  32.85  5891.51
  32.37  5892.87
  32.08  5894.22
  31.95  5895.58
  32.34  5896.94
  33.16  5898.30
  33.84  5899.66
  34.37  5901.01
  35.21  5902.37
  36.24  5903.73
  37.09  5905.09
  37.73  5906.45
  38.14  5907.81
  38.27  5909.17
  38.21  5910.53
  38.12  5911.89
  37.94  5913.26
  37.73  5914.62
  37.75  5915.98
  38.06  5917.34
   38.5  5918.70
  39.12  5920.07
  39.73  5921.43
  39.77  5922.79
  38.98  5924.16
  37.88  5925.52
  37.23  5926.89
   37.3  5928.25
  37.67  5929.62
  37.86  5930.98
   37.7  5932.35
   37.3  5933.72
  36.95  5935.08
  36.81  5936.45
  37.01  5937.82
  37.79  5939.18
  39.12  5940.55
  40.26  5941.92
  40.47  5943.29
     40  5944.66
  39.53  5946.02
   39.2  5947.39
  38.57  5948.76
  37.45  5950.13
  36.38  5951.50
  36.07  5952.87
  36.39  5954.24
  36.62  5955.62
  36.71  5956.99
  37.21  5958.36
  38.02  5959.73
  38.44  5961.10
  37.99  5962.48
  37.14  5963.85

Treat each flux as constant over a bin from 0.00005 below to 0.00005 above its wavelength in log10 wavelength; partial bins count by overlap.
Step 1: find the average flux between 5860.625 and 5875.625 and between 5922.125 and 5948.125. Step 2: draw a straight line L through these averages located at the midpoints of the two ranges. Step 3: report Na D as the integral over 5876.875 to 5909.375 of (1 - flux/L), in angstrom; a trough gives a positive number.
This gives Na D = 1.4 angstrom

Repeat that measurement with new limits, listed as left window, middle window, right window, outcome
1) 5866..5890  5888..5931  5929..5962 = 1.1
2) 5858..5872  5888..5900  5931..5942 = 1.3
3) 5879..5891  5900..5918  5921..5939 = 0.0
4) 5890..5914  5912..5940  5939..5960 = -1.0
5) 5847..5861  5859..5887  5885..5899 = -0.5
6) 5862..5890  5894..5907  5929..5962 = 1.0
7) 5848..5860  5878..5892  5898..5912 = 0.4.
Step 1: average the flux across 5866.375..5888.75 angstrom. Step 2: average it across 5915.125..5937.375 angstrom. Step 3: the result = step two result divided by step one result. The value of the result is 1.0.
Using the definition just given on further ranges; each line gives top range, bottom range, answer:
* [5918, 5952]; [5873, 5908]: 1.07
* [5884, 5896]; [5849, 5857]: 0.86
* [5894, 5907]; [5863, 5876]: 0.95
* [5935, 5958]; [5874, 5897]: 1.06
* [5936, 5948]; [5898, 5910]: 1.08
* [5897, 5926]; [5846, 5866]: 0.96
